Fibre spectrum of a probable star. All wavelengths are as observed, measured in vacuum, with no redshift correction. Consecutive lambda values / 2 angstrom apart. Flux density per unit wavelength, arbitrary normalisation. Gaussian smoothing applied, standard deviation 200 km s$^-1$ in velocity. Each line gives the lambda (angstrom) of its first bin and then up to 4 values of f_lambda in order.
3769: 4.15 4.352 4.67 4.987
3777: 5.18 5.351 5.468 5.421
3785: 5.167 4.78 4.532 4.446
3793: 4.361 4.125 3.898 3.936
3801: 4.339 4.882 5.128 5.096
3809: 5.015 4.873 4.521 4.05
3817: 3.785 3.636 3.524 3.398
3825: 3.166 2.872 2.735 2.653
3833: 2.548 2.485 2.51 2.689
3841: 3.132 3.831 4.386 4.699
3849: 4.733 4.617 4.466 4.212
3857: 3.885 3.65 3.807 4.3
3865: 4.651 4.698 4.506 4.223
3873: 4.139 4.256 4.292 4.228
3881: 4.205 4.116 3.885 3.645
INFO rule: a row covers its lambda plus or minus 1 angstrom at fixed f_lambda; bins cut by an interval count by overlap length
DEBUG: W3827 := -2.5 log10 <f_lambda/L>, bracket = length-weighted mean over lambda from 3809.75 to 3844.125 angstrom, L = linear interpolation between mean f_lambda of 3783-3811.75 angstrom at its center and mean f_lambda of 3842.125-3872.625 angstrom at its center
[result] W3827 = 0.32 mag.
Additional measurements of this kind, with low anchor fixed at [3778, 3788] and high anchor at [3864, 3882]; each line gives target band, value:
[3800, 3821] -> 0.11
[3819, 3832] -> 0.48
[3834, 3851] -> 0.27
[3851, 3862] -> 0.12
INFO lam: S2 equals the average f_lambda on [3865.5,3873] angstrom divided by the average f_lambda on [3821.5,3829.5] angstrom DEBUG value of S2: 1.44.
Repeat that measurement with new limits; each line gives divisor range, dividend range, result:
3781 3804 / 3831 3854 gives 0.79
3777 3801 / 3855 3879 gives 0.90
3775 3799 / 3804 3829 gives 0.85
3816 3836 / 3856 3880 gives 1.37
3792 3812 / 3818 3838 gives 0.65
